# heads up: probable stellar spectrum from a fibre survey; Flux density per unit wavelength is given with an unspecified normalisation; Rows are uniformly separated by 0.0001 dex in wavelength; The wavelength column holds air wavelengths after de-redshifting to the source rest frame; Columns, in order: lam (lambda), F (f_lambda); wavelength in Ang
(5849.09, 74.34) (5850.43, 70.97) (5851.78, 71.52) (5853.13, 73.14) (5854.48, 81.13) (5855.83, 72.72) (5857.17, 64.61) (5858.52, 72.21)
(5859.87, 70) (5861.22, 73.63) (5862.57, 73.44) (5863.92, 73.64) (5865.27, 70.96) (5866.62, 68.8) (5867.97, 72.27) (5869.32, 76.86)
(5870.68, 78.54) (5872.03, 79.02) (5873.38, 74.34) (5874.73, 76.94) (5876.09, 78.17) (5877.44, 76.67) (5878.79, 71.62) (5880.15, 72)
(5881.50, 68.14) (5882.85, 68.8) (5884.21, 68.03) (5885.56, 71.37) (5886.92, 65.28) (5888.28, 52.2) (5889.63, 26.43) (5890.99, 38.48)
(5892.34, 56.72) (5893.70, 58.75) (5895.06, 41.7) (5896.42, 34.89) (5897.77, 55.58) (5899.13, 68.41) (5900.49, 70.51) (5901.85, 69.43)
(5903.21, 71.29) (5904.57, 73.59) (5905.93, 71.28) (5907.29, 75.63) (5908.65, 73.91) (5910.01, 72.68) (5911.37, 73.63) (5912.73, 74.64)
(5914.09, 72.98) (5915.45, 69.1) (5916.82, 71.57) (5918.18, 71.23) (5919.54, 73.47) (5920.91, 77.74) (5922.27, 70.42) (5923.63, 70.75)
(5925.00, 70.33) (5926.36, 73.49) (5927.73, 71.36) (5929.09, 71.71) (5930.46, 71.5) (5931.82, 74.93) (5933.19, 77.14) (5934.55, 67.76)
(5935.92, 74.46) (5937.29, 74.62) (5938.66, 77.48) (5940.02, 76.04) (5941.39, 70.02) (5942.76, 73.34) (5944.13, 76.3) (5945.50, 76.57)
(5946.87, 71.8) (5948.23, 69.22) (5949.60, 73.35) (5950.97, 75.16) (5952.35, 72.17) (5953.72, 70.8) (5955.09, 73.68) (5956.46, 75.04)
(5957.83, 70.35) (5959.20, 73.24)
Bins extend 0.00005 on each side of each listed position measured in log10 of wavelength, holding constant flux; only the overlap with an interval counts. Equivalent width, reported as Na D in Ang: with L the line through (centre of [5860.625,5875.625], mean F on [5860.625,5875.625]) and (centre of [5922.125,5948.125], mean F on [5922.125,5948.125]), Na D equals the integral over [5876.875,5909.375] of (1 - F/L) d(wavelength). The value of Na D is 5.0 Ang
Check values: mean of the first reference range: 74.4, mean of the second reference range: 73.1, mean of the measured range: 62.5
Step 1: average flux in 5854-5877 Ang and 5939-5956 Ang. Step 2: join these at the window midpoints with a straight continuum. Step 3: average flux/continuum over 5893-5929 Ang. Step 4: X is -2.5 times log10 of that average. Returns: 0.08 mag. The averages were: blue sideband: 73.9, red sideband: 73.3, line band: 68.5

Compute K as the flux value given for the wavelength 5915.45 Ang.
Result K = 69.1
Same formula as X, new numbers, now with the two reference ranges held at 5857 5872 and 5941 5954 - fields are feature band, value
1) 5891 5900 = 0.37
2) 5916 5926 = 0.01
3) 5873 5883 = -0.01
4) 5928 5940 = -0.01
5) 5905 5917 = 0.00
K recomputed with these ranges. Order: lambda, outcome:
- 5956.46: 75.04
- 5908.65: 73.91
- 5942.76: 73.34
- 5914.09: 72.98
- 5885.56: 71.37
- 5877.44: 76.67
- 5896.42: 34.89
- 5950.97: 75.16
